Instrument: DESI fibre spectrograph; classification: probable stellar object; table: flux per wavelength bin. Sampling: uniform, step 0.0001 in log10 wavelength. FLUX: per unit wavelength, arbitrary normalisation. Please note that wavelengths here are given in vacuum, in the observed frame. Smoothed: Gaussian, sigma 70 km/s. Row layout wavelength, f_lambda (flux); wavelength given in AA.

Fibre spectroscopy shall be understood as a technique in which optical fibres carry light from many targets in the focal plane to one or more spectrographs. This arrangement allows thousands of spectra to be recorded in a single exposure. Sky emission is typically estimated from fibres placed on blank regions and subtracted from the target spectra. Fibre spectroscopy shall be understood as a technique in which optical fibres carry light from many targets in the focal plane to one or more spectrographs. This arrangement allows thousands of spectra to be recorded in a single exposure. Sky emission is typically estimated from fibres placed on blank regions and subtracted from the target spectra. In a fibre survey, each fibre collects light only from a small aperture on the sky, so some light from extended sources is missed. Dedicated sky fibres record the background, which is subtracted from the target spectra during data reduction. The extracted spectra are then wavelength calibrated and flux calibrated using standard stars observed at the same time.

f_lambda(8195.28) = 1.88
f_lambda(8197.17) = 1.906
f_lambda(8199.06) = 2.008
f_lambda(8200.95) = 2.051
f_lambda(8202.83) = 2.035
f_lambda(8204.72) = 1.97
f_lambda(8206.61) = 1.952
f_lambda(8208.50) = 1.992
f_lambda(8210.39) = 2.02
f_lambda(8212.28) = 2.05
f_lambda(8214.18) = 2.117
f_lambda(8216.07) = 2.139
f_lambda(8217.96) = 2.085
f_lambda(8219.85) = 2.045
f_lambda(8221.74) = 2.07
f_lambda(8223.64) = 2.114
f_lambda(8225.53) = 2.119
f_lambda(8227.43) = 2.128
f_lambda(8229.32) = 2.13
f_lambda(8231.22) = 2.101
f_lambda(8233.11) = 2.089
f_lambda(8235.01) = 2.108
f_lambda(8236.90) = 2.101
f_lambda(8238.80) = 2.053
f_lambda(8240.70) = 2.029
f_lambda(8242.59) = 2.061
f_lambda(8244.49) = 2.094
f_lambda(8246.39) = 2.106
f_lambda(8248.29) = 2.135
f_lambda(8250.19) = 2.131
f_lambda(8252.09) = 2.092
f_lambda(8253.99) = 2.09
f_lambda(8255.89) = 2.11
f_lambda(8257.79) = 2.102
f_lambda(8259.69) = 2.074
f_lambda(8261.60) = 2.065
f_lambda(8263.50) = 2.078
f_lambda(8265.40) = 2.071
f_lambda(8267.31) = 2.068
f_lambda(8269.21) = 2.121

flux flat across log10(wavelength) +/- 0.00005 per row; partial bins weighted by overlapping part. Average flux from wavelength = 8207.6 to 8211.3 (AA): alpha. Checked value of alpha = 2.01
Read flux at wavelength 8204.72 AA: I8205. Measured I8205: 1.97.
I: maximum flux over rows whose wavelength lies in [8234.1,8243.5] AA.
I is 2.108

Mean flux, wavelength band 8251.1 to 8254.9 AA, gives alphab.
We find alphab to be 2.09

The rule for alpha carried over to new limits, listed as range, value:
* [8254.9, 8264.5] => 2.09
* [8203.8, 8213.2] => 2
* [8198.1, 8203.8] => 2.03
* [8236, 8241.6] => 2.06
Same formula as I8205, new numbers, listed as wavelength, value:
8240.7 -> 2.029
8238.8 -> 2.053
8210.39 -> 2.02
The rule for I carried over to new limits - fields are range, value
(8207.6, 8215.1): 2.117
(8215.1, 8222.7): 2.139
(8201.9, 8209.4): 2.035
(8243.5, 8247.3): 2.106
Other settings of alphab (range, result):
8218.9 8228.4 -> 2.1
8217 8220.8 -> 2.07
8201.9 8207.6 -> 1.98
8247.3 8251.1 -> 2.13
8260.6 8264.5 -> 2.07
